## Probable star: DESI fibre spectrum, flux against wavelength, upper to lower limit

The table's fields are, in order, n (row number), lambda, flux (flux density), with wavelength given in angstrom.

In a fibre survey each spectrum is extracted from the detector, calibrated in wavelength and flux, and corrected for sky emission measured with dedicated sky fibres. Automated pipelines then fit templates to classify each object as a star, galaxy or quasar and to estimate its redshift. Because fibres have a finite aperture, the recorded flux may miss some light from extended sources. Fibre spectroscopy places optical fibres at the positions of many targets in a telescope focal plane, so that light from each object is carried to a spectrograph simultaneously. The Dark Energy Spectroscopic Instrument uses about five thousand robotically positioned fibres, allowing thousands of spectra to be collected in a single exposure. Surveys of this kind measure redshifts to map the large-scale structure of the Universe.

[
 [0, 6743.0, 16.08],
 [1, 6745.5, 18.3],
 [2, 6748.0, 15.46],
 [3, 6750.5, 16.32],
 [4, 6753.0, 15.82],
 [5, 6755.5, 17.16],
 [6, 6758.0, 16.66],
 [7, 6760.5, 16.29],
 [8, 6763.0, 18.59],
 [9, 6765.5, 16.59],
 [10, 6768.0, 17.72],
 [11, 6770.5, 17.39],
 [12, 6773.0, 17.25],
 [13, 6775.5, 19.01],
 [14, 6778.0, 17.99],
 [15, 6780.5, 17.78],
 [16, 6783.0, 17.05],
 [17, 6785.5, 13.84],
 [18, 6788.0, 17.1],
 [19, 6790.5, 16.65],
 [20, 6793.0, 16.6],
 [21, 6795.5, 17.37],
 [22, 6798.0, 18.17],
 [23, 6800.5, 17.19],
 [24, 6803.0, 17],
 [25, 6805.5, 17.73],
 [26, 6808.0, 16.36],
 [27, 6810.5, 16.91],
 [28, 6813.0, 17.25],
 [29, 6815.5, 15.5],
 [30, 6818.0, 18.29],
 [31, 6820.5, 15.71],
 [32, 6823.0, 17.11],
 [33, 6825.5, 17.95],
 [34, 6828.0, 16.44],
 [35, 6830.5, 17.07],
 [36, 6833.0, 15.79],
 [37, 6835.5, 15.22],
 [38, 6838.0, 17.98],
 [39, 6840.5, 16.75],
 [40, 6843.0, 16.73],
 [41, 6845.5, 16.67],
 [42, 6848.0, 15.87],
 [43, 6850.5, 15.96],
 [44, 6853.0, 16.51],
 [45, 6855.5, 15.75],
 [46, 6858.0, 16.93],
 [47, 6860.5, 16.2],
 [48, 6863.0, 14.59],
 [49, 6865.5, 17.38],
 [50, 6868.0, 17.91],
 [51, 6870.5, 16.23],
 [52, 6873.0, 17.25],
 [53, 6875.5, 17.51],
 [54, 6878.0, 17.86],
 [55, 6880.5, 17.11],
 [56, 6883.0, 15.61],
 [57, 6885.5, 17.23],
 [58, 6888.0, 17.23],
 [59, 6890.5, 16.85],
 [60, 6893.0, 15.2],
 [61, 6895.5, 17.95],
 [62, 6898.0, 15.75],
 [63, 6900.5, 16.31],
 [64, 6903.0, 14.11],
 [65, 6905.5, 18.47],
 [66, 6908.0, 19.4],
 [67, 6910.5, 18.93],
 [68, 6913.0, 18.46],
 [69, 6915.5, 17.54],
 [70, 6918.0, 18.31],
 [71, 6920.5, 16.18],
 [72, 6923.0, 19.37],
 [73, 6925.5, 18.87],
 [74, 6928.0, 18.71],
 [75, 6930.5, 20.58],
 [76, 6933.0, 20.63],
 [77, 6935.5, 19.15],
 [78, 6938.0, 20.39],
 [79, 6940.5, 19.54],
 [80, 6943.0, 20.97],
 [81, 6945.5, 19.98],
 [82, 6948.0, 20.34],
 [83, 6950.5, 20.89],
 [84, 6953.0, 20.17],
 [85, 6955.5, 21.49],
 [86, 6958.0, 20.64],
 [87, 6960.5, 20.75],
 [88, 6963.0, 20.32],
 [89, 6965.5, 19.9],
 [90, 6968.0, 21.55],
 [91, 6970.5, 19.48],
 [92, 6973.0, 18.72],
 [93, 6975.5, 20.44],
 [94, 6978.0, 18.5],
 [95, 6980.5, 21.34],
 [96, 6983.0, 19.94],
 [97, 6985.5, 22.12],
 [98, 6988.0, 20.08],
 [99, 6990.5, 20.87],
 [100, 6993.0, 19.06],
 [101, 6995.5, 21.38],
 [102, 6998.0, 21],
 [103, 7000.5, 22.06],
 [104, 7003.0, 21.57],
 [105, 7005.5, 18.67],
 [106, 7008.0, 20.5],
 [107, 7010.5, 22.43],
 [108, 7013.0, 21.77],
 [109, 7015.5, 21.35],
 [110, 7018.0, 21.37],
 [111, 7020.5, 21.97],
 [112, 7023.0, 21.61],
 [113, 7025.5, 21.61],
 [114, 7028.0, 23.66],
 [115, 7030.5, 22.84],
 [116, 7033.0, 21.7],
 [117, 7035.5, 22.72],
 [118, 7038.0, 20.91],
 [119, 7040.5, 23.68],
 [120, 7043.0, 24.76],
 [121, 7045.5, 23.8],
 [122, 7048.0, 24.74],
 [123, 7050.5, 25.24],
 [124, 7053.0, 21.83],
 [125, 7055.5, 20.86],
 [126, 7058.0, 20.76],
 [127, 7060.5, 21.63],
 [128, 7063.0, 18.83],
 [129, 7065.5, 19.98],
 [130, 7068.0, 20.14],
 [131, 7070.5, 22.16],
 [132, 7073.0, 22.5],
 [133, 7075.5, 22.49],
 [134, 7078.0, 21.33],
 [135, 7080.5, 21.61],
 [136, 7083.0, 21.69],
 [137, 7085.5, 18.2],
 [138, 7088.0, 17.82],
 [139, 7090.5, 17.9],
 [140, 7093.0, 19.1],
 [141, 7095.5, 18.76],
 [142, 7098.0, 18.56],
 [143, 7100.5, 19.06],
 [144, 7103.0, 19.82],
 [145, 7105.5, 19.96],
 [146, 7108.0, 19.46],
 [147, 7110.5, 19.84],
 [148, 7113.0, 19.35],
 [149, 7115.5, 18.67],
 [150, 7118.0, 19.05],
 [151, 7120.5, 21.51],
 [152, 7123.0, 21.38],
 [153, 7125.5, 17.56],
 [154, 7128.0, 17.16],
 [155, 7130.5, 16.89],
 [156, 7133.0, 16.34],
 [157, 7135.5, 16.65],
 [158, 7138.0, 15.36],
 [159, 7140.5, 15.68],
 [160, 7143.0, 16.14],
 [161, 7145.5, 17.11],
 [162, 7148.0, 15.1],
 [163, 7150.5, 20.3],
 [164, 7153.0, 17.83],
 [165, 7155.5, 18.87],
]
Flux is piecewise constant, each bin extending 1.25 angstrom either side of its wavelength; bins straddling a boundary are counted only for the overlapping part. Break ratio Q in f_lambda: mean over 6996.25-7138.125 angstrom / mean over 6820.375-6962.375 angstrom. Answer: 1.16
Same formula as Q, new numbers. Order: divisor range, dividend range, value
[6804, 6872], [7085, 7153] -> 1.10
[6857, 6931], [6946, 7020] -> 1.19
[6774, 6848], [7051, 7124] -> 1.19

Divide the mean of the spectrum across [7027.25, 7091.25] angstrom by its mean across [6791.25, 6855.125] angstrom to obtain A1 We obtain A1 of 1.3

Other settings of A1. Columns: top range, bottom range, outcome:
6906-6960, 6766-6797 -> 1.14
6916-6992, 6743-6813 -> 1.17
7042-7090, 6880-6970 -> 1.15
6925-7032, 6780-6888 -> 1.24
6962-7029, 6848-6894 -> 1.26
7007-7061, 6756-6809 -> 1.30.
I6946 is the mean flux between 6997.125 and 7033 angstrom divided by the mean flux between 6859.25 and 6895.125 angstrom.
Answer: 1.3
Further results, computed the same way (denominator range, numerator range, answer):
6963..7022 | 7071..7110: 0.96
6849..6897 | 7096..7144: 1.10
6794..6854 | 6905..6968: 1.17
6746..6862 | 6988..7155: 1.20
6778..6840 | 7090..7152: 1.08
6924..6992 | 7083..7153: 0.90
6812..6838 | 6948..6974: 1.22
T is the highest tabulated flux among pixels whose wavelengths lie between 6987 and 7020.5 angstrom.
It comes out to 22.43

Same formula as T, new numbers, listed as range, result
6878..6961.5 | 21.49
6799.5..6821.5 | 18.29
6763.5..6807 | 19.01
